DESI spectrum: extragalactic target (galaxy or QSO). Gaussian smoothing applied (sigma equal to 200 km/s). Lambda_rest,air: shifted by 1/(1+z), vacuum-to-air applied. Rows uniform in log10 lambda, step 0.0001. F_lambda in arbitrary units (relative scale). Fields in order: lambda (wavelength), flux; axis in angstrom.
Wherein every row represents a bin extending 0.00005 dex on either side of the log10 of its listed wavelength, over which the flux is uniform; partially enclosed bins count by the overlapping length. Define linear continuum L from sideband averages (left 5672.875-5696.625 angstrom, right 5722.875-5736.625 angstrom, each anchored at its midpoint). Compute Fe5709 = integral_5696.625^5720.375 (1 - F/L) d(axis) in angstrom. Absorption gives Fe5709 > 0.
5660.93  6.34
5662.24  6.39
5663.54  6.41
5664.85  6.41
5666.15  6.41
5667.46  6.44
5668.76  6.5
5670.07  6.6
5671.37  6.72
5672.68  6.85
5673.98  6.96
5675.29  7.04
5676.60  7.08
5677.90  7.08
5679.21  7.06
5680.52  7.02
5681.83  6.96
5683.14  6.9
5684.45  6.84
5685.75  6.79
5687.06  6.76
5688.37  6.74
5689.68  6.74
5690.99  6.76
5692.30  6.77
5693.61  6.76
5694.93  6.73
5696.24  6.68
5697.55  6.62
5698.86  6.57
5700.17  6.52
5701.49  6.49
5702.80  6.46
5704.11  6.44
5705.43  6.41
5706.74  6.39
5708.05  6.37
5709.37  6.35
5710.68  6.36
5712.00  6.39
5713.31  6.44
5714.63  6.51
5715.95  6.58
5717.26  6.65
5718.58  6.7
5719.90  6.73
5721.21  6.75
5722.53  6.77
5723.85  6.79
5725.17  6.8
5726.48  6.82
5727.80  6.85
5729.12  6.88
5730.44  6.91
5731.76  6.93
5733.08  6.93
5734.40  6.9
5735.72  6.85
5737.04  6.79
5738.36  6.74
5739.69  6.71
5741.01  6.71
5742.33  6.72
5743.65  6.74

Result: 1.3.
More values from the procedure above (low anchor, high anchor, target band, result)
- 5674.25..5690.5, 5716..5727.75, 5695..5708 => 0.6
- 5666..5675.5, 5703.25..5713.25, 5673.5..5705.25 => -1.1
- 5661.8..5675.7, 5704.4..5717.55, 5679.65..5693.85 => -0.6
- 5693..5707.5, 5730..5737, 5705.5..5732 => 0.4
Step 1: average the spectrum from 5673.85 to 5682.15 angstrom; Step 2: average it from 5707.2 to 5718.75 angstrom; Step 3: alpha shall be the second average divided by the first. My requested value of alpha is 0.92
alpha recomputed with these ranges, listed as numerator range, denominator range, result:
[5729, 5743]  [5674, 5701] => 1.00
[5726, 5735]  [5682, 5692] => 1.01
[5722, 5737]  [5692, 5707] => 1.04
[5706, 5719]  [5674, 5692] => 0.94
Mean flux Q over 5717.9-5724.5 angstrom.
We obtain 6.74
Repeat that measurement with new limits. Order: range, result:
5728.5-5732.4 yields 6.9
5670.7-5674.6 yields 6.86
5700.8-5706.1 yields 6.45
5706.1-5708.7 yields 6.39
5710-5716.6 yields 6.45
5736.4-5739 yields 6.77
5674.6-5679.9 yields 7.06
